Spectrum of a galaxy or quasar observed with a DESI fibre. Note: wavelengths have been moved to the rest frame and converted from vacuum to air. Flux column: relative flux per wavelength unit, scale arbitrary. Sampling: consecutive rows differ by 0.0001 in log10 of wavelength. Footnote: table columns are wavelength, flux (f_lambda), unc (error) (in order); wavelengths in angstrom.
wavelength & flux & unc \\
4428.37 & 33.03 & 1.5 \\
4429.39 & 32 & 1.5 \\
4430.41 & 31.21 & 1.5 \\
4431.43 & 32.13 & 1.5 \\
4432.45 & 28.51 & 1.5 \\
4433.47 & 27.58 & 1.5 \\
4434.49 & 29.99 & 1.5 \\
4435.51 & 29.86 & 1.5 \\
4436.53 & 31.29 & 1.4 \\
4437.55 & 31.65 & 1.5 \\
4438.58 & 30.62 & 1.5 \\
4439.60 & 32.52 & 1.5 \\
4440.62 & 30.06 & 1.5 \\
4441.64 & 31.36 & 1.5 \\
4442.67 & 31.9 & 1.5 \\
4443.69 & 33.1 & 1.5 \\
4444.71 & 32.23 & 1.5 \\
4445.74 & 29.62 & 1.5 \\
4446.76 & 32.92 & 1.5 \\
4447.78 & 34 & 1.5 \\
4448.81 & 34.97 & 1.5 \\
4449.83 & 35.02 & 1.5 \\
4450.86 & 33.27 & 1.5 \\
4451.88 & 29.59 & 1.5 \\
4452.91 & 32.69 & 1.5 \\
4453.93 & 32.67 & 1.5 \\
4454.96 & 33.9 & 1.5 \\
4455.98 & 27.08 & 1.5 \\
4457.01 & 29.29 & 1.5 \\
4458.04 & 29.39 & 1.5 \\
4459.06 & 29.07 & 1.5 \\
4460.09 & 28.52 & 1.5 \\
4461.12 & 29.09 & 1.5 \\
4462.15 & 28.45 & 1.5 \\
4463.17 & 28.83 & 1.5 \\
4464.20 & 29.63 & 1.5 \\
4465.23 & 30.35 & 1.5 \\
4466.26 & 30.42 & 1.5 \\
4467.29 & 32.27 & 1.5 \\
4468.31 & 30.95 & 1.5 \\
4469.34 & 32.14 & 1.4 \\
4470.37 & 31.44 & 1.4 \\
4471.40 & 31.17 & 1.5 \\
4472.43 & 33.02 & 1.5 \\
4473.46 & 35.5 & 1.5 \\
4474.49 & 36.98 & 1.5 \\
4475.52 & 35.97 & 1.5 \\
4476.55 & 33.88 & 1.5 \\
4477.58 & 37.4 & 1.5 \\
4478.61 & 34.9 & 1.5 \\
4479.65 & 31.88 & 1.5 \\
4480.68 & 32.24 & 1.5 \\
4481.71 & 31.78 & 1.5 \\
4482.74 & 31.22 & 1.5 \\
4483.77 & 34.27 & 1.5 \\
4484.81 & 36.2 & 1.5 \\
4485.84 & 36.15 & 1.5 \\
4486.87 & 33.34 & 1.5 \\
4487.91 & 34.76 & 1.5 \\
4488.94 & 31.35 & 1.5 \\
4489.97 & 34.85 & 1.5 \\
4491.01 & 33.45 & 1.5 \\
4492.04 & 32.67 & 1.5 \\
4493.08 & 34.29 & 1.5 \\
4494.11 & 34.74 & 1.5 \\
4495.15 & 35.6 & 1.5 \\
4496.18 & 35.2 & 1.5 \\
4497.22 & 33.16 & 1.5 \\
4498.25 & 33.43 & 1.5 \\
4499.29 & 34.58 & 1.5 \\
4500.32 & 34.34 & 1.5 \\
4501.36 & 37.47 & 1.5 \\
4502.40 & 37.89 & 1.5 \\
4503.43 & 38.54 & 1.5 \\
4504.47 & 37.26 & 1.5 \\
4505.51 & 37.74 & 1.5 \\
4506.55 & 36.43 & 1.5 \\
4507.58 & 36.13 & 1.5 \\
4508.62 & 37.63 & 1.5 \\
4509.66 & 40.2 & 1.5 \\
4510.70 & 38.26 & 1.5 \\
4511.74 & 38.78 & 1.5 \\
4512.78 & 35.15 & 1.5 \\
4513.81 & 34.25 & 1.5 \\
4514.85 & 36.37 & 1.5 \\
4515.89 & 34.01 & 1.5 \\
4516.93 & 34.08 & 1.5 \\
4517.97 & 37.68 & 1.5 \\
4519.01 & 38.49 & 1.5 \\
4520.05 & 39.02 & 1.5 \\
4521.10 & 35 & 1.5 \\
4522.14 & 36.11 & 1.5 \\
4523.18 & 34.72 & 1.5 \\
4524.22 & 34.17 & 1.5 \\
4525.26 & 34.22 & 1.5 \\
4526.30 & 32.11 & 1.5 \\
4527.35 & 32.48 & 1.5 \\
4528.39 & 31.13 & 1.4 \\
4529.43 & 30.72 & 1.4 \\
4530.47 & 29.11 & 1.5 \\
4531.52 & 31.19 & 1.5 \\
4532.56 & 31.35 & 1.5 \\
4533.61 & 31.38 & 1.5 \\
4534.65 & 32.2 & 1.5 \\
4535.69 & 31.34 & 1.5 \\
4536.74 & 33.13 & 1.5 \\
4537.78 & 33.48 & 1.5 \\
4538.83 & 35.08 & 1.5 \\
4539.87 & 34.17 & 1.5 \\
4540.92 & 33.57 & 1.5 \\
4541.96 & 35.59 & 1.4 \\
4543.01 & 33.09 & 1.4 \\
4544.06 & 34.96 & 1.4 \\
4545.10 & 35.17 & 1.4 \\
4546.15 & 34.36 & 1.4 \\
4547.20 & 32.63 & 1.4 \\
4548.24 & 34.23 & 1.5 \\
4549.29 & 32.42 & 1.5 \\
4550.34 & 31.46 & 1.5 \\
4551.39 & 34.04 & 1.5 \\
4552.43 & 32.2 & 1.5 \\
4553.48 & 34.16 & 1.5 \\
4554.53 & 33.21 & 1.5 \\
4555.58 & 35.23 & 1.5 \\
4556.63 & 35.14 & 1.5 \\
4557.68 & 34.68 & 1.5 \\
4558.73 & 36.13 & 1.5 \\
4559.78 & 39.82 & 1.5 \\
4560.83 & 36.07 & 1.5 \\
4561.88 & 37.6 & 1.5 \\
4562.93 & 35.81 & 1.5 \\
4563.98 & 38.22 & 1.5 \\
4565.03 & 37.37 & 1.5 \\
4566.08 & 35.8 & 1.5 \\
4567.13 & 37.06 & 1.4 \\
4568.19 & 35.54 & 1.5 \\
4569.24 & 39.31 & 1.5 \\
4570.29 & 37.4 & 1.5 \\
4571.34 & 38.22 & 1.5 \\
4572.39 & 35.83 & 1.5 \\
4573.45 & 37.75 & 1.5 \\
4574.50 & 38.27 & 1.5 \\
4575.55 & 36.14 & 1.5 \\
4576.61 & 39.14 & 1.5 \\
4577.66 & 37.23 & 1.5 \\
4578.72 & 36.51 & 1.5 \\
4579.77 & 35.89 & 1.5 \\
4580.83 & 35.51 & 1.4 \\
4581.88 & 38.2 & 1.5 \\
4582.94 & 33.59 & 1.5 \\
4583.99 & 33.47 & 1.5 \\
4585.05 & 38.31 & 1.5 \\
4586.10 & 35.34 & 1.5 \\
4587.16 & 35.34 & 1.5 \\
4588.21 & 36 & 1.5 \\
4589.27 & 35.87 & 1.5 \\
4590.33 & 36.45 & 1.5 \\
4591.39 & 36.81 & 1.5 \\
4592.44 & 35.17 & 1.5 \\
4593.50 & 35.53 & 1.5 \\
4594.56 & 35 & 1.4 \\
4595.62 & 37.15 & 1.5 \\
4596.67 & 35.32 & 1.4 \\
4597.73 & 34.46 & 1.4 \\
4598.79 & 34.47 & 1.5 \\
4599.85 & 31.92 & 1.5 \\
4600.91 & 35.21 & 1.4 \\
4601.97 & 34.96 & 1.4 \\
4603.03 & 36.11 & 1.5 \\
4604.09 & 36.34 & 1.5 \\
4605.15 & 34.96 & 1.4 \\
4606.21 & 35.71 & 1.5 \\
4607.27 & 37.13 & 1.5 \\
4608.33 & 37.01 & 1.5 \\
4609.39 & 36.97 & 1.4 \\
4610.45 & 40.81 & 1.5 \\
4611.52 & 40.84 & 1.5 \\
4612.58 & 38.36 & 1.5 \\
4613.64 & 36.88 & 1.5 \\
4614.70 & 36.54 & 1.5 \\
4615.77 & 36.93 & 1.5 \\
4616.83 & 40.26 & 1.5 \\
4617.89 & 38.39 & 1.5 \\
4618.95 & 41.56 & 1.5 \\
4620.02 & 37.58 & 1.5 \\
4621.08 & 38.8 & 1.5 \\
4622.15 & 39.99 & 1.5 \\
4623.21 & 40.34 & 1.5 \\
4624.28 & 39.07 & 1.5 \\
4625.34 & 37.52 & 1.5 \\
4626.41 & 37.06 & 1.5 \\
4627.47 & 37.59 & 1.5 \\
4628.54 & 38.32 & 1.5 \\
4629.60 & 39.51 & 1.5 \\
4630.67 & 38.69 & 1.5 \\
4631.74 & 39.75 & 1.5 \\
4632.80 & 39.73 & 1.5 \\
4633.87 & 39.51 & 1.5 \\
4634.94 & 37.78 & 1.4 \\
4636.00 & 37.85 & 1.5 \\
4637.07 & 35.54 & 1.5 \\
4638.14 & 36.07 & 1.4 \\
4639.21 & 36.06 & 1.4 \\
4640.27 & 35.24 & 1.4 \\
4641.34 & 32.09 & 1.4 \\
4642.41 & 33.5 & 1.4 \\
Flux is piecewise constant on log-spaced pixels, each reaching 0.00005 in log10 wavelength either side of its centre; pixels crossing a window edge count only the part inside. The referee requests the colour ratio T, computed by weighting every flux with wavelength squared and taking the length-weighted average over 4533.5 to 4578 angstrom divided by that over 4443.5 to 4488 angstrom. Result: 1.14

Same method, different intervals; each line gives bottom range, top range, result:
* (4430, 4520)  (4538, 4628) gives 1.14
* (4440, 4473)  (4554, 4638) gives 1.26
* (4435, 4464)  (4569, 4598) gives 1.24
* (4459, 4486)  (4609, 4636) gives 1.28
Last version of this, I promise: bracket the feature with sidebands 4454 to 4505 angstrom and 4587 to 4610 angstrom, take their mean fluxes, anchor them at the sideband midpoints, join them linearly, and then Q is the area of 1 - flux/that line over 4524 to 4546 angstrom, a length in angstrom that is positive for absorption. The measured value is 0.9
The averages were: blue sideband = 33.1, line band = 32.8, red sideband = 35.7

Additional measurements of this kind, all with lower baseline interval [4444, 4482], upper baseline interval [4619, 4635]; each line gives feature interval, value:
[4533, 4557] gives 1.3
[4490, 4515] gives -1.7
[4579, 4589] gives 0.3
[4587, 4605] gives 1.0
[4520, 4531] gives 0.4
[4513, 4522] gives -0.5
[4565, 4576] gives -0.2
